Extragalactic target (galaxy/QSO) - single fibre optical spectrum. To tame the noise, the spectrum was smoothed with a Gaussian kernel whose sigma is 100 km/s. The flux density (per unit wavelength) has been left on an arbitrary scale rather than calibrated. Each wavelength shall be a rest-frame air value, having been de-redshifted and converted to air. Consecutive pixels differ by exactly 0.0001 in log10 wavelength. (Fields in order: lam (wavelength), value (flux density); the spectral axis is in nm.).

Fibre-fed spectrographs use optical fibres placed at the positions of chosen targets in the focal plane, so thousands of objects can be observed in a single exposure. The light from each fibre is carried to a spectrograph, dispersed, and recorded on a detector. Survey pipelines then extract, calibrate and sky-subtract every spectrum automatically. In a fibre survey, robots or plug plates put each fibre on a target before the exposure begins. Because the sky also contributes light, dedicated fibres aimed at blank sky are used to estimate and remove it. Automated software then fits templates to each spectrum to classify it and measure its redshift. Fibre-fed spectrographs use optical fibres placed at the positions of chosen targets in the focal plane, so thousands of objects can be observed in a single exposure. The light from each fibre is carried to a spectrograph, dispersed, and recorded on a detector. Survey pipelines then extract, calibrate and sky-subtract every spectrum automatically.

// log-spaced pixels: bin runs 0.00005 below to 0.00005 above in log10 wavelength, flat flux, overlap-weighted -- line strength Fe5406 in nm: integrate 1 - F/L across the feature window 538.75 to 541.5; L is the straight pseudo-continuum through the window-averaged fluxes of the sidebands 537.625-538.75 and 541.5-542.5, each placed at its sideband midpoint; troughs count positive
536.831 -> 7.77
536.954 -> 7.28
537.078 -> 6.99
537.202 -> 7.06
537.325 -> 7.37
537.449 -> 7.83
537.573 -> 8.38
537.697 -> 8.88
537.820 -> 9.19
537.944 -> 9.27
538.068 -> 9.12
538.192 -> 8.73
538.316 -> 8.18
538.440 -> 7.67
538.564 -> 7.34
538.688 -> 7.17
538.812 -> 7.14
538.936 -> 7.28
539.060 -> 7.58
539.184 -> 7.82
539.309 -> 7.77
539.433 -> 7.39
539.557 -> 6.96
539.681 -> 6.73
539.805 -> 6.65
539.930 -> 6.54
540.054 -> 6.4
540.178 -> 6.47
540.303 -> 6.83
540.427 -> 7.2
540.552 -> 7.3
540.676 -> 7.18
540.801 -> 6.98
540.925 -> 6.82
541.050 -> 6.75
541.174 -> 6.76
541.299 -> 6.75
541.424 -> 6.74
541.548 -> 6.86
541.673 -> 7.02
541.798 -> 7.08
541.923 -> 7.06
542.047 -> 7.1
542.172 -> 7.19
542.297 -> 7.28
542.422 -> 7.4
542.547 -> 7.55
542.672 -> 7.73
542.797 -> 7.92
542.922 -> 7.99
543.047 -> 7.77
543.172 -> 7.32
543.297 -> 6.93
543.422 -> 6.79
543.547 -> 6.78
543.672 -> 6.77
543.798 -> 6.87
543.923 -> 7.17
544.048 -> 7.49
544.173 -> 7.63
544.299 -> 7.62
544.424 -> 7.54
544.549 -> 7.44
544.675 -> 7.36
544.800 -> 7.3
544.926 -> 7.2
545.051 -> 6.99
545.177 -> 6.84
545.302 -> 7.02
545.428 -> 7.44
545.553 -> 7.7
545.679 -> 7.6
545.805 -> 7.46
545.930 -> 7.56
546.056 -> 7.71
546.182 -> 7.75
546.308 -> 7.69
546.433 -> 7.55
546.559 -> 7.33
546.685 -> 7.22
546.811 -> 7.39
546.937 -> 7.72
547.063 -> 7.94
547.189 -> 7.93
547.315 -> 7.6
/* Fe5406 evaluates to 0.27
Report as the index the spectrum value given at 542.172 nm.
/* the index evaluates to 7.19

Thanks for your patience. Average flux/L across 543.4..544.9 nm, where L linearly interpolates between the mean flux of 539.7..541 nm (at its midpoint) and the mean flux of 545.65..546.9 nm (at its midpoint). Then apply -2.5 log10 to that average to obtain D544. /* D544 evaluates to 0.01 mag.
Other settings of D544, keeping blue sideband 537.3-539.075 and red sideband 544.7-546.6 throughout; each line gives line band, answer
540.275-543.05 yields 0.09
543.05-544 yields 0.09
